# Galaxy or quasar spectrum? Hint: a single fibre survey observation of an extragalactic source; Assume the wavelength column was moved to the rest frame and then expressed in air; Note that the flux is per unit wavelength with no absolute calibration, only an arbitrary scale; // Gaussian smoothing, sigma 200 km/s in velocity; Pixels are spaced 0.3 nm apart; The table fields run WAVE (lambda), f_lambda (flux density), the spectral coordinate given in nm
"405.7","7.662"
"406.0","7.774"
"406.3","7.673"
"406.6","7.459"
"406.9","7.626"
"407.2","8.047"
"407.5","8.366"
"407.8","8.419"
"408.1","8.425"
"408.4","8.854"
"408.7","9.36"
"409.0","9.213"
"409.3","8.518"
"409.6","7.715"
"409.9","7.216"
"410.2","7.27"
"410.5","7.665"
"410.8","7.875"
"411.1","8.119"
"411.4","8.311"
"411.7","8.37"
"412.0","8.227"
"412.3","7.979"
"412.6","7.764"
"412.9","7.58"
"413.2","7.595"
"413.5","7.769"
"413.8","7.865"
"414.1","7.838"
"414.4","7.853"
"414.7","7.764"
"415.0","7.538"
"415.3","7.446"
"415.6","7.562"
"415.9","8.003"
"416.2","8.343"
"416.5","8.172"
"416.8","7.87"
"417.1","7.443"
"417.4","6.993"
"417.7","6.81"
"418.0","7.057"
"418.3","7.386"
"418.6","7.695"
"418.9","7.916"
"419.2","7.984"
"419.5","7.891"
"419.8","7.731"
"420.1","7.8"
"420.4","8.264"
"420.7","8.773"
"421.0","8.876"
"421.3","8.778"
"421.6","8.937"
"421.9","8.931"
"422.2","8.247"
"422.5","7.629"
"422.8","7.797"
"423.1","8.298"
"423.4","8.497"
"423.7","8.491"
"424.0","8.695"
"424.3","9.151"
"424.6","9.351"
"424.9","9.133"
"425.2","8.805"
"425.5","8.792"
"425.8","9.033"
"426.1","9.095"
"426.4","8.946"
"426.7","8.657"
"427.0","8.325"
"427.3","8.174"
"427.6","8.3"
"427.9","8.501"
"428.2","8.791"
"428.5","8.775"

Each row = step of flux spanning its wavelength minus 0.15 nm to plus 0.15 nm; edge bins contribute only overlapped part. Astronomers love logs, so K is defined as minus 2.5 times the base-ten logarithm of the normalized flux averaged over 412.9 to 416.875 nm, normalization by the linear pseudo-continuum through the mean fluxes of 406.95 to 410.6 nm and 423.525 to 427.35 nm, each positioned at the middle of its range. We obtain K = 0.09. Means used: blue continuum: 8.25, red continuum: 8.83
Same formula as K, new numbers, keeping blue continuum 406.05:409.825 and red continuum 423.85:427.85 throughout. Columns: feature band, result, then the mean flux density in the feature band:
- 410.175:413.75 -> 0.07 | 7.9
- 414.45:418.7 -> 0.13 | 7.58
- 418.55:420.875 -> 0.08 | 8.03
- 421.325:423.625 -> 0.04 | 8.36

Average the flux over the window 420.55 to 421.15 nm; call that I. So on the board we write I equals 8.82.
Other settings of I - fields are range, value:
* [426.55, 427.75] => 8.36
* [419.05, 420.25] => 7.85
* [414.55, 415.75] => 7.58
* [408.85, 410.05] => 8.17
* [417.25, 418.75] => 7.19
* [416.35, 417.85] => 7.46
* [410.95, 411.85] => 8.27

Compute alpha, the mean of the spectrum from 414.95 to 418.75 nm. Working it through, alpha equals 7.56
